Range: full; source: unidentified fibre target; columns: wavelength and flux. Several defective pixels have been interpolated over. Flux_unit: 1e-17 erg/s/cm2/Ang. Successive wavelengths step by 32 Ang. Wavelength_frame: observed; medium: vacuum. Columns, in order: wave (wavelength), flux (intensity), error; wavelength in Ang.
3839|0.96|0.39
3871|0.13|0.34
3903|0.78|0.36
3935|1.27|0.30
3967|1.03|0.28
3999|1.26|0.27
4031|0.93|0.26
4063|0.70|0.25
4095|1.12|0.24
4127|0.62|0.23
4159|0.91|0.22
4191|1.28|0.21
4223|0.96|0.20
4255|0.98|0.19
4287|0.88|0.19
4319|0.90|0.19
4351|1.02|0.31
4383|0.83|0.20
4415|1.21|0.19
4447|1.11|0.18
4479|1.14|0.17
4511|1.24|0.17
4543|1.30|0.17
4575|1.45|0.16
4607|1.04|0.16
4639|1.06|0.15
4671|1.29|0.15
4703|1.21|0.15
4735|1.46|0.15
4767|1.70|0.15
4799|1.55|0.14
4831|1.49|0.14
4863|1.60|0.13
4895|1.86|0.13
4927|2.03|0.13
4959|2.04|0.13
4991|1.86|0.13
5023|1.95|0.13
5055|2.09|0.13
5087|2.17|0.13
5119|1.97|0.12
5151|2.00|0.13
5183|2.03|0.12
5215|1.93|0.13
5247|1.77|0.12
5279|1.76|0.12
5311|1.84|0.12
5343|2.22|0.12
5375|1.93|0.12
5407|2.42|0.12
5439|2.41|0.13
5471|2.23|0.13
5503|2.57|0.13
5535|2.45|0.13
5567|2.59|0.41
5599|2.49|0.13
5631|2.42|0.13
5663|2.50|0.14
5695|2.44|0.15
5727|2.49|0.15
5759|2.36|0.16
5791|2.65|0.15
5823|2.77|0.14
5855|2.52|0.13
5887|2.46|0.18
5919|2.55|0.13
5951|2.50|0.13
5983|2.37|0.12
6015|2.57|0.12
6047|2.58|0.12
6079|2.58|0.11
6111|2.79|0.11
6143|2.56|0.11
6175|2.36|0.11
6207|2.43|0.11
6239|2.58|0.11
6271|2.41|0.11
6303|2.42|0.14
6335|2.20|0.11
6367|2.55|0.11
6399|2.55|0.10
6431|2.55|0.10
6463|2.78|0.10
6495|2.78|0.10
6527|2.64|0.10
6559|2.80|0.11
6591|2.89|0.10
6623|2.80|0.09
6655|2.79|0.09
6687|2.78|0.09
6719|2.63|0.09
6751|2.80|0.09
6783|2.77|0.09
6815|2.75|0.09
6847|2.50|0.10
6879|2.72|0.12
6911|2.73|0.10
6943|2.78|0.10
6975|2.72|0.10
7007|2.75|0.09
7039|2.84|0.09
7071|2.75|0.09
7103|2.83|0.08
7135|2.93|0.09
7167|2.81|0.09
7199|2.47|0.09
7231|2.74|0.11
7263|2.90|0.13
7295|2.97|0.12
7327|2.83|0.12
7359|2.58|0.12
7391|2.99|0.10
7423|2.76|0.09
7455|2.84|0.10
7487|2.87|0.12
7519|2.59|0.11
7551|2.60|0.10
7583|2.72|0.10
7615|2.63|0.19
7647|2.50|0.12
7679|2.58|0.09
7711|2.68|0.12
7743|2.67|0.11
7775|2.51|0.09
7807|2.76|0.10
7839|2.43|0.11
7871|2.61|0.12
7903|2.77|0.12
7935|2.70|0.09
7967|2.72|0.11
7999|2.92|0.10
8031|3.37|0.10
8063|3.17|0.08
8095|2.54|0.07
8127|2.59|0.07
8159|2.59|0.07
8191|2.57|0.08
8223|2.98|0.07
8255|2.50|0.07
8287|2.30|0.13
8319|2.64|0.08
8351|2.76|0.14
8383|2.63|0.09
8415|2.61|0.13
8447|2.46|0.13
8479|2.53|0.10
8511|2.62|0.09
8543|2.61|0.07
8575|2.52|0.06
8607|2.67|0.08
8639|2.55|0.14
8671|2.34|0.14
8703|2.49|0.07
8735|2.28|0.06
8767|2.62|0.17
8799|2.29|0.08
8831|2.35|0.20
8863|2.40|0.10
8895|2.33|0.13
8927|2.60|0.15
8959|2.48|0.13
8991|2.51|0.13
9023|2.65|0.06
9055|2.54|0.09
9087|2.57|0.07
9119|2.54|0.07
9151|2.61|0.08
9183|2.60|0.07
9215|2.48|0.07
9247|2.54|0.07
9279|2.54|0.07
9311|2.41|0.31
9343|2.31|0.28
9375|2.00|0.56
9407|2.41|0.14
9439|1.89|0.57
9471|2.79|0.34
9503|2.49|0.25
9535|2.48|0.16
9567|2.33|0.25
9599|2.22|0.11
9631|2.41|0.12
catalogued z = 0.223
